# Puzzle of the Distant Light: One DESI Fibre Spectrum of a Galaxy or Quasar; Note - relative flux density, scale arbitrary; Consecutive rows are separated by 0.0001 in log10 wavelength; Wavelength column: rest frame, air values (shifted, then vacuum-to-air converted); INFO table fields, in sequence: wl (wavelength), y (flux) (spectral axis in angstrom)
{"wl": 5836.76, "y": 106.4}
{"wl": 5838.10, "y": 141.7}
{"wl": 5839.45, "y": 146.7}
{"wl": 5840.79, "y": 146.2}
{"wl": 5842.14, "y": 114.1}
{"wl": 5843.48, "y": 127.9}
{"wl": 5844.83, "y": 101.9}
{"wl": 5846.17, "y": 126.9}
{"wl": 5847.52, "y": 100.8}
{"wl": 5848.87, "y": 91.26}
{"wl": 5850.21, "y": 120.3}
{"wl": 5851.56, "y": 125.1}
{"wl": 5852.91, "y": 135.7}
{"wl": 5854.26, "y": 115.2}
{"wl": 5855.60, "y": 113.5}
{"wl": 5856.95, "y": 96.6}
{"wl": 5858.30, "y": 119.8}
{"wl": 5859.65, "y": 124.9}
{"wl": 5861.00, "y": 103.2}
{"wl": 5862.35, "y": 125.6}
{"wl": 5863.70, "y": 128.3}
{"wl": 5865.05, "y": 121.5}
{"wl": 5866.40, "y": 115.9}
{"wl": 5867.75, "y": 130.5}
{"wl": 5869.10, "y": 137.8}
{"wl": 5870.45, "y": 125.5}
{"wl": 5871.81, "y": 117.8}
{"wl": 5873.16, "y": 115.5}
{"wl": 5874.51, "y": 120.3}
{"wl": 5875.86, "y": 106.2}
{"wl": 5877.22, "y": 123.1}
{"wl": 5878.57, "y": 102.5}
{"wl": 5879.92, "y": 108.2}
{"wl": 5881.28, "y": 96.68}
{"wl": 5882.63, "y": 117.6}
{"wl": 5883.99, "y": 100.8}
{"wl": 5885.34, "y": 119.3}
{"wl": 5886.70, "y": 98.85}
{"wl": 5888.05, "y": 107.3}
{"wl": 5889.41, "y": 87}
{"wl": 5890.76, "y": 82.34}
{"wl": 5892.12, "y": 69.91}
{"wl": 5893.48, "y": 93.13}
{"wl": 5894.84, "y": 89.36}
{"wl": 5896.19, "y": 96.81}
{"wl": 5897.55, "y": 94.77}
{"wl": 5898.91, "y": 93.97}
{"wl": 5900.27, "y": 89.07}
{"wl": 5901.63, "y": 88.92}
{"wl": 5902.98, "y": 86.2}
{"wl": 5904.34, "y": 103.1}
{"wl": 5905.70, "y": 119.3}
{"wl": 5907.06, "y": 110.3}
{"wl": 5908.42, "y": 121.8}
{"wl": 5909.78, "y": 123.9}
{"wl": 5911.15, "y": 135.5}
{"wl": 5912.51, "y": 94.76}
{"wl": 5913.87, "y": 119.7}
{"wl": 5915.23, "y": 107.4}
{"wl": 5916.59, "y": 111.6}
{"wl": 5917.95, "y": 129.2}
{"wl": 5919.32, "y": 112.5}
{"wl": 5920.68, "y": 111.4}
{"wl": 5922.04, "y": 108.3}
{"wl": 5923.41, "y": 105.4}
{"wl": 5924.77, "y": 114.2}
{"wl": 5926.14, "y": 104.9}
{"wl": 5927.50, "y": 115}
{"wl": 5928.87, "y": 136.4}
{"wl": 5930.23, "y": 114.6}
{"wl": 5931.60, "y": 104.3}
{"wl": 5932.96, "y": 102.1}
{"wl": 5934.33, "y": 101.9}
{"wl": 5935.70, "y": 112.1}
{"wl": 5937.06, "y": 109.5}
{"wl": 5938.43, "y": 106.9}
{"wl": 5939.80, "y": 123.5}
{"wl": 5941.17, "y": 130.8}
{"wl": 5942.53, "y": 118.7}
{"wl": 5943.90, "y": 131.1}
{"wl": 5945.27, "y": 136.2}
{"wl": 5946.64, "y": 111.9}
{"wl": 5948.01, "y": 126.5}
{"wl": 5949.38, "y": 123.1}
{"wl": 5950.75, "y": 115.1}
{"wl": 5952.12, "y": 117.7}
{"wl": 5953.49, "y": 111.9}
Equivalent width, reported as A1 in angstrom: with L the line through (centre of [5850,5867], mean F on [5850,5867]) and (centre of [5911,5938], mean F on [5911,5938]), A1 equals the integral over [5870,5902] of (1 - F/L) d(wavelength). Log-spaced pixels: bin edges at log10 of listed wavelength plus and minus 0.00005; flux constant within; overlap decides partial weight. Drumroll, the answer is 3.9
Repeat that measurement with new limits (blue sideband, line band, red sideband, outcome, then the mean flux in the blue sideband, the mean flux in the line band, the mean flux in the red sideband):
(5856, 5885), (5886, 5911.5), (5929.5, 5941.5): 3.3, 116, 99.1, 111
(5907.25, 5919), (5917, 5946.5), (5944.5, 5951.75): 1.1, 117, 116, 122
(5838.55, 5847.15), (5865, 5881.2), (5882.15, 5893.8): -1.6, 127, 118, 97.1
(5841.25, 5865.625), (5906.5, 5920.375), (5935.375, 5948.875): 0.3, 116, 117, 121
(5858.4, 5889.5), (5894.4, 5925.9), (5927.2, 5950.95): 2.5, 115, 107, 118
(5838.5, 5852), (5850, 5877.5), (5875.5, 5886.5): -1.4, 120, 120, 109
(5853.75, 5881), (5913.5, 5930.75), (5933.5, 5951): 0.6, 117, 115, 119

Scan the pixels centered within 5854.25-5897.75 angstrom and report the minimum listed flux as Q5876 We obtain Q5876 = 69.91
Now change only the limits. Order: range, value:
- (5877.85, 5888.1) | 96.68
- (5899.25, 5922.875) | 86.2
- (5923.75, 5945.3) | 101.9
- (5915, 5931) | 104.9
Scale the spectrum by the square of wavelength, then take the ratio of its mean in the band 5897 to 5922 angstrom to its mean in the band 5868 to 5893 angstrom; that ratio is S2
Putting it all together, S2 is 1.02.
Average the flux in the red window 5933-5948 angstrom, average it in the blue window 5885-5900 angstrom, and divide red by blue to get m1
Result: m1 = 1.3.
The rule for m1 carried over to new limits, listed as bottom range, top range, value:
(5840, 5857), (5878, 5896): 0.83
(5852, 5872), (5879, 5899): 0.80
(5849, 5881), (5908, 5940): 0.96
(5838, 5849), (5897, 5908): 0.81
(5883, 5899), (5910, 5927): 1.19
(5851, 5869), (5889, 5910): 0.80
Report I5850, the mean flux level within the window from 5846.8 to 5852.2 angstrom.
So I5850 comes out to 109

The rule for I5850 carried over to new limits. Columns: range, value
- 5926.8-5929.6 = 126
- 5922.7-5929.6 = 115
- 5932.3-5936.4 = 105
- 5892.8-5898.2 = 93.5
